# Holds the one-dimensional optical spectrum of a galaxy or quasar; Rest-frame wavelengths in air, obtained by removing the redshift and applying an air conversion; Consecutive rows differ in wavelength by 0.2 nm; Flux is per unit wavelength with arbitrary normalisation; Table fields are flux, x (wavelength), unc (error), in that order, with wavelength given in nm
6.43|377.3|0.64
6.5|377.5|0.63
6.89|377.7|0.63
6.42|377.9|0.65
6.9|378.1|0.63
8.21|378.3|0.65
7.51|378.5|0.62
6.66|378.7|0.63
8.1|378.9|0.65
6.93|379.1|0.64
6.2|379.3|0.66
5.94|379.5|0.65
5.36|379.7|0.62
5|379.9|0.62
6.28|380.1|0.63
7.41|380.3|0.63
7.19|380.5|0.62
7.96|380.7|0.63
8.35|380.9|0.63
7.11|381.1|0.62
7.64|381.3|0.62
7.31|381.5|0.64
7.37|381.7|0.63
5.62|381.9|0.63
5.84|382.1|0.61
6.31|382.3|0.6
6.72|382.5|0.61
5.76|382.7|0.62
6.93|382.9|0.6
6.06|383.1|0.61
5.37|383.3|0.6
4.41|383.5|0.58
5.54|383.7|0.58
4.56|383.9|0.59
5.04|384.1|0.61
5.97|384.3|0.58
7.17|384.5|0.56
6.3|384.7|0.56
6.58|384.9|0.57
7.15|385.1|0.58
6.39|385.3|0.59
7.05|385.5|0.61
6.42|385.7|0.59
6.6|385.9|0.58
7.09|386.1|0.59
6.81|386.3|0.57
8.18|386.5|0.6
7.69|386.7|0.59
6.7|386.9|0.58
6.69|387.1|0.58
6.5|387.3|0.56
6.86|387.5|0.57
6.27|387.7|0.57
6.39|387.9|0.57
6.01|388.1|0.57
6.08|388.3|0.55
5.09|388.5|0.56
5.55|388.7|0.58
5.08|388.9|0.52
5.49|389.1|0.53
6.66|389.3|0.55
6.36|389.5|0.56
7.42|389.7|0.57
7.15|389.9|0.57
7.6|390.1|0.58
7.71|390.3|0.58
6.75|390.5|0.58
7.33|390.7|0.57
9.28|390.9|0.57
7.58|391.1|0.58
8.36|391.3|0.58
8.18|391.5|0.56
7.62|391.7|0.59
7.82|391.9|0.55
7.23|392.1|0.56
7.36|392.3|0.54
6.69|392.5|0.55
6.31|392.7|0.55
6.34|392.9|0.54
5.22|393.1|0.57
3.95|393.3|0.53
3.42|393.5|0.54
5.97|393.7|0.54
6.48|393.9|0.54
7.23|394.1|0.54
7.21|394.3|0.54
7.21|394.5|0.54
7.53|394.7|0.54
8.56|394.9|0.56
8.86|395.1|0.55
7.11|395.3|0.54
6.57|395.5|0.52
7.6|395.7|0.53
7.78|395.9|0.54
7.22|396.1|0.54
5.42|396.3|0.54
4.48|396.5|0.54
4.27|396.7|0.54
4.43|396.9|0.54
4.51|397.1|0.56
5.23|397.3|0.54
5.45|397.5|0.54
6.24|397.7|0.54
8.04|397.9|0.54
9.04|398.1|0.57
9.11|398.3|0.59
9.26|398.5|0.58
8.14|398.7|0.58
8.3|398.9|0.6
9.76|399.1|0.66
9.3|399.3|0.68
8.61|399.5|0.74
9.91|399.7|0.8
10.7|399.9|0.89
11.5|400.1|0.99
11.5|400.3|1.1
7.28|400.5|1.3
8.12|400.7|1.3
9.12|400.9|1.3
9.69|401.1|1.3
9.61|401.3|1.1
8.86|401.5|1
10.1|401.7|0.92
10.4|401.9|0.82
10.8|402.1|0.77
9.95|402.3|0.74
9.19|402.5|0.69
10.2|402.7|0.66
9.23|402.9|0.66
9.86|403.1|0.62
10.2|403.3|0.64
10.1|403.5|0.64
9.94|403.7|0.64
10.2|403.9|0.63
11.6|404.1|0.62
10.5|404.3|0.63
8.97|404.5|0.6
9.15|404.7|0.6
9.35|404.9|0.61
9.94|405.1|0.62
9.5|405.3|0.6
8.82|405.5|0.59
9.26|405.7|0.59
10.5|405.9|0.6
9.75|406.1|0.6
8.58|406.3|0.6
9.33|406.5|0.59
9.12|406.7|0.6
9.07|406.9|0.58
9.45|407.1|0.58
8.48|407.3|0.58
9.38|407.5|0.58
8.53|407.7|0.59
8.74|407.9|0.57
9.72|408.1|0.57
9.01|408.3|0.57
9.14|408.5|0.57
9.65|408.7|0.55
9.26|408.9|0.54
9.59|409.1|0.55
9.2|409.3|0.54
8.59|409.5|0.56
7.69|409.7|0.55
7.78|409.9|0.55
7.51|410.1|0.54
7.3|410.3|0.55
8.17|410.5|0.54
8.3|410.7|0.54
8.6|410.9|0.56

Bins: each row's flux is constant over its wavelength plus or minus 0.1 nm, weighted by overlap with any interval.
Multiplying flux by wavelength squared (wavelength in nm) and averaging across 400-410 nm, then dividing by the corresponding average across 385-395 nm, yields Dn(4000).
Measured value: 1.51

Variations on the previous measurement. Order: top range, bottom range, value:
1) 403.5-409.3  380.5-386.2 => 1.64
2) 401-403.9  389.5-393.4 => 1.46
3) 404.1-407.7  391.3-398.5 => 1.49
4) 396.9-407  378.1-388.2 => 1.53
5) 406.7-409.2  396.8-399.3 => 1.30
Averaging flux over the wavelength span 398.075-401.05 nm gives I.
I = 9.32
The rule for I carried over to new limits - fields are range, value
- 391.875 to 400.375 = 7.26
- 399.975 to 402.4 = 9.75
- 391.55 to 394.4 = 6.38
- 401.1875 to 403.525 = 9.87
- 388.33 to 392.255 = 7.05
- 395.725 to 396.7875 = 5.98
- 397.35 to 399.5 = 8.21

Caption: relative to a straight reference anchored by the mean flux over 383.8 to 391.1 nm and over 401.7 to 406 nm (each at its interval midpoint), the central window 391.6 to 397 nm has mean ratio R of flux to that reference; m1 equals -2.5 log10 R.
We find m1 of 0.22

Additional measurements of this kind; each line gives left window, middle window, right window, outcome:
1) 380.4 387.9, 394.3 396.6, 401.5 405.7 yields 0.19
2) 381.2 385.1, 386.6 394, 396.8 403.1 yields 0.10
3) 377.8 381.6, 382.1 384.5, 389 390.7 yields 0.20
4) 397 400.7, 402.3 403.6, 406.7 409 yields -0.12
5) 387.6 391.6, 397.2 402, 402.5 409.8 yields -0.06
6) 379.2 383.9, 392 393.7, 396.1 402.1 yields 0.28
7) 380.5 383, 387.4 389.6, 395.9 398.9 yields 0.14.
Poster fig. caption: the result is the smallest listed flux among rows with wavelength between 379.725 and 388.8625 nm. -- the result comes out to 4.41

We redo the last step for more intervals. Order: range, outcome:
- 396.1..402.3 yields 4.27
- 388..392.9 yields 5.08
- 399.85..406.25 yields 7.28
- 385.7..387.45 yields 6.5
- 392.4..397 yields 3.42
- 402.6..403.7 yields 9.23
